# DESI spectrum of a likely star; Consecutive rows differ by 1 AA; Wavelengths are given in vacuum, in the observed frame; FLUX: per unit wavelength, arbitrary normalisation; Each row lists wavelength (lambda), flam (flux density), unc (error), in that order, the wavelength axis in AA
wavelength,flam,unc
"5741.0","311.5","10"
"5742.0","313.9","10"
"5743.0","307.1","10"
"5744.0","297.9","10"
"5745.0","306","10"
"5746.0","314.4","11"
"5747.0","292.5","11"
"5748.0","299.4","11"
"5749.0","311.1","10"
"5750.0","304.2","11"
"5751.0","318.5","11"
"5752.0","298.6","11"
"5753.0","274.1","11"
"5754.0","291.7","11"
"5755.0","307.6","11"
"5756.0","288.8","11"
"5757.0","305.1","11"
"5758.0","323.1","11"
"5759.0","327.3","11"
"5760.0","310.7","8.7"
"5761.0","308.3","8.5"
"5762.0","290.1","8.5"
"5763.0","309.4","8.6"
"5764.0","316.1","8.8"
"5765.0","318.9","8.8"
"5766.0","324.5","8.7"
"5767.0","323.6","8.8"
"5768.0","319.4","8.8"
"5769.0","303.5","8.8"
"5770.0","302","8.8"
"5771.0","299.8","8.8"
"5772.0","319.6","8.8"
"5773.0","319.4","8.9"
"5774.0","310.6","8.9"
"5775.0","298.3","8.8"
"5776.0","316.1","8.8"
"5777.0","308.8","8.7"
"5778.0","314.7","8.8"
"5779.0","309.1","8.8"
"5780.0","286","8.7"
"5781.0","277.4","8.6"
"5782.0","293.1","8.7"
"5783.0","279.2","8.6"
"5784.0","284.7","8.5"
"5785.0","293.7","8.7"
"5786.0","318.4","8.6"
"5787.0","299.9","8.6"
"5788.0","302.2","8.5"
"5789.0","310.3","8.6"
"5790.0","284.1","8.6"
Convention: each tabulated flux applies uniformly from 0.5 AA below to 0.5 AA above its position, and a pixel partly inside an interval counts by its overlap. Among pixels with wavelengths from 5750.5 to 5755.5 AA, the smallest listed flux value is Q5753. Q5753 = 274.1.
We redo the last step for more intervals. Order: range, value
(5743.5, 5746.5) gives 297.9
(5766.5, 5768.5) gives 319.4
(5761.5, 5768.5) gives 290.1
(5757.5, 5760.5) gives 310.7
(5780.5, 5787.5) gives 277.4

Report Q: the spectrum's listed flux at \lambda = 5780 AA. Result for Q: 286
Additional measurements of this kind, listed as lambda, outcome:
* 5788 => 302.2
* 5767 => 323.6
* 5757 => 305.1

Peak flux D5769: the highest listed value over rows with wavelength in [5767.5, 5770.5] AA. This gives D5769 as 319.4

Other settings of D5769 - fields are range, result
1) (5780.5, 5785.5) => 293.7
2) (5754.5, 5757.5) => 307.6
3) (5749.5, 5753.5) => 318.5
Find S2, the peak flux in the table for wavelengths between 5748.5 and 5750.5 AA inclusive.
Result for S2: 311.1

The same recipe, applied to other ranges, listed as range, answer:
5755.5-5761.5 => 327.3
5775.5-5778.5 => 316.1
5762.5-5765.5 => 318.9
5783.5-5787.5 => 318.4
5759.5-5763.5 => 310.7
